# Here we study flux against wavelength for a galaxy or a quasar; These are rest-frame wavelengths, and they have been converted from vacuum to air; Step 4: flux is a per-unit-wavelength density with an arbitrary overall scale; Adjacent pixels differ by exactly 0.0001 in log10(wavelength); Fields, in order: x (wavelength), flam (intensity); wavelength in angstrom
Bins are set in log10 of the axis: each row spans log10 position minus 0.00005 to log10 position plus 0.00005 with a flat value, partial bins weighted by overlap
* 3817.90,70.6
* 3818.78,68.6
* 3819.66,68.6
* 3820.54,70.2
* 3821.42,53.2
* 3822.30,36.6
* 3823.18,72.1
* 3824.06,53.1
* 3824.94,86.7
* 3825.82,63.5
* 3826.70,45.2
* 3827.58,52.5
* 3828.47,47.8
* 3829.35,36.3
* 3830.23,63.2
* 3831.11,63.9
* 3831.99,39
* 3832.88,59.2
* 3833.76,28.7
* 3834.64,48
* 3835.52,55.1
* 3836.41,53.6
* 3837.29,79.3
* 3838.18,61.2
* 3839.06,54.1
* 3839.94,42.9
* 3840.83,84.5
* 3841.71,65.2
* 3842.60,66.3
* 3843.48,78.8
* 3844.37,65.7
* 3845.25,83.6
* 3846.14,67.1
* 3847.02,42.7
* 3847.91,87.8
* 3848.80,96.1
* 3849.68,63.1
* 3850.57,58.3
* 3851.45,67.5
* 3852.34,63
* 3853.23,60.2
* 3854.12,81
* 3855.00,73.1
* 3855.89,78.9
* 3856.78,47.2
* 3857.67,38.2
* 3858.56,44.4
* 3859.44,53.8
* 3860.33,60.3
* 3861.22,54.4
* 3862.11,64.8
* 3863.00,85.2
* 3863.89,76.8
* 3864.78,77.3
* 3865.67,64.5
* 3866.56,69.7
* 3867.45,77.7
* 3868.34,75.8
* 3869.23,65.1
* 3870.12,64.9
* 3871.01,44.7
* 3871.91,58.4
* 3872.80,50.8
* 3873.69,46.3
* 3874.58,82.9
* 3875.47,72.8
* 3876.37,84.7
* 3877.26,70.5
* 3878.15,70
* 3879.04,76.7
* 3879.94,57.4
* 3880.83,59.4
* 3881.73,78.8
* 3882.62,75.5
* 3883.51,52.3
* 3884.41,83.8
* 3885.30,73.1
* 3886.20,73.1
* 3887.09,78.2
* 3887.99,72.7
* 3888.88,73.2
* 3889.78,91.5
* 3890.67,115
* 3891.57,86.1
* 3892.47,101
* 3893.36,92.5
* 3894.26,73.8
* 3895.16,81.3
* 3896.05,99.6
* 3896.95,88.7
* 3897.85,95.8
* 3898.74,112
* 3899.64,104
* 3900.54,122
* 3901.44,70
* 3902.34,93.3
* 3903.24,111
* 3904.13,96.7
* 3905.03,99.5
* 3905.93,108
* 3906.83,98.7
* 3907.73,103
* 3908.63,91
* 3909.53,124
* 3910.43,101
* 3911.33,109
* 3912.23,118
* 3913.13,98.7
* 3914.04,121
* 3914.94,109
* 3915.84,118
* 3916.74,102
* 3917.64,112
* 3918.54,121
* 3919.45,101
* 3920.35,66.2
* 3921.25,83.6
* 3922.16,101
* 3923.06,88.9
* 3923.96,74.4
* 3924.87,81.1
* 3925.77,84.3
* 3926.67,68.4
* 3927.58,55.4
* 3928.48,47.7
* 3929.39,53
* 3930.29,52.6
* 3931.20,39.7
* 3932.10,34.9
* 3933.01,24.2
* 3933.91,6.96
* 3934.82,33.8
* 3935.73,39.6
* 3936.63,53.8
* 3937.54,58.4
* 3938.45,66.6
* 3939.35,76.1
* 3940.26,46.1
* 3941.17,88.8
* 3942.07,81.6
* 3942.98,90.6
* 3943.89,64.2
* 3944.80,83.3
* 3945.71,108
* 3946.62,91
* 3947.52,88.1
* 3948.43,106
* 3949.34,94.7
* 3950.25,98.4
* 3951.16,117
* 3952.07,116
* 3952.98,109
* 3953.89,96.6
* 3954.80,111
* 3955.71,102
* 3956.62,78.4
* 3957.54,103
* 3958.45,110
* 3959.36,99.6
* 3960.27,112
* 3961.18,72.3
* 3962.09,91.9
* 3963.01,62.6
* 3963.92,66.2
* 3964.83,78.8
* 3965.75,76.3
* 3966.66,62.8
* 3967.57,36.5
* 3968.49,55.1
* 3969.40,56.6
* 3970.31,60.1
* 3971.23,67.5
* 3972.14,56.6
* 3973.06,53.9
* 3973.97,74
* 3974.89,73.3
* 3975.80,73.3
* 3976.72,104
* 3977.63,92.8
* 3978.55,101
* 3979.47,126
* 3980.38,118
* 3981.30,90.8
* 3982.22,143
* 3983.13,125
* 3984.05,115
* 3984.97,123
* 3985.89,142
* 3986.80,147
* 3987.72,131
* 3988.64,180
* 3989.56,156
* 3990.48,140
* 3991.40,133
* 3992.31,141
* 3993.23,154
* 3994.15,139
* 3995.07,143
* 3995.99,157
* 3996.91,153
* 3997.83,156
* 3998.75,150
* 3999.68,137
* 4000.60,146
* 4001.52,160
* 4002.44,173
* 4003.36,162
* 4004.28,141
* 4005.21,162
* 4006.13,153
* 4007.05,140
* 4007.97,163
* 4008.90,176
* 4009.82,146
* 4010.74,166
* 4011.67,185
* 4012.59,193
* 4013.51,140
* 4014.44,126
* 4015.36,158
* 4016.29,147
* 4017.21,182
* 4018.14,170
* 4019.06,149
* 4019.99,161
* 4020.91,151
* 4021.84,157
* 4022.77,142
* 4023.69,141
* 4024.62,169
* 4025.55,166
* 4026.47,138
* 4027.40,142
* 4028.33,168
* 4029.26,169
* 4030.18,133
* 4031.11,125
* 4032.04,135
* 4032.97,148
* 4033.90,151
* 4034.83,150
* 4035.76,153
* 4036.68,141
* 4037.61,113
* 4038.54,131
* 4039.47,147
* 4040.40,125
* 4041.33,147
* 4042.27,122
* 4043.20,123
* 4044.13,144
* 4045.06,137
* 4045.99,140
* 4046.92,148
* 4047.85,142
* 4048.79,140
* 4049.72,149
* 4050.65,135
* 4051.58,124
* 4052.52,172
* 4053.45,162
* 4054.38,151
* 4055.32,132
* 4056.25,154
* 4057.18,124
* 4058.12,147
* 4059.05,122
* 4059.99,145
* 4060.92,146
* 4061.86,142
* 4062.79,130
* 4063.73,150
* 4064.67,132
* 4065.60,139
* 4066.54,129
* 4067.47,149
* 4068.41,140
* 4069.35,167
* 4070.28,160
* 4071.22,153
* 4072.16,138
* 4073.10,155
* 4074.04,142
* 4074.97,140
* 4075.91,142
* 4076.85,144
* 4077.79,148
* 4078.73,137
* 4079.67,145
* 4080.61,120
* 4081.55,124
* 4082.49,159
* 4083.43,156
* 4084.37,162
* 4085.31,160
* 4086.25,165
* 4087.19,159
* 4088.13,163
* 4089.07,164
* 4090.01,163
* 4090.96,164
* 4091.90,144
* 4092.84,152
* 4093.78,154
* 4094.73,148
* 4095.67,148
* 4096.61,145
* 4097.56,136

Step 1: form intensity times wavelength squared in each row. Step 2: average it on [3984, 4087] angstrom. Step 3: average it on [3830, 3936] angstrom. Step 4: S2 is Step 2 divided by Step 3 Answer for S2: 2.12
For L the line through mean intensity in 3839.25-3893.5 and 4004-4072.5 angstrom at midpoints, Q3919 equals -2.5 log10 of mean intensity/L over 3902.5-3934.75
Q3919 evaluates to 0.08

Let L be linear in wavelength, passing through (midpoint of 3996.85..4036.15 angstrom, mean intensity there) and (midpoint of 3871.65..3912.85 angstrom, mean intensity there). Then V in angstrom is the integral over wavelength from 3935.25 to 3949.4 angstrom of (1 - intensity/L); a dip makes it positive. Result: 4.7 angstrom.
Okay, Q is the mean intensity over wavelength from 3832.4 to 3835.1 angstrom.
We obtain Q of 45.3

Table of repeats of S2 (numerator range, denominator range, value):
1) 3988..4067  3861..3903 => 2.04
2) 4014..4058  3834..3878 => 2.44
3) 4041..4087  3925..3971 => 2.05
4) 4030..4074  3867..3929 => 1.77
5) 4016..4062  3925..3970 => 2.03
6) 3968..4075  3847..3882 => 2.26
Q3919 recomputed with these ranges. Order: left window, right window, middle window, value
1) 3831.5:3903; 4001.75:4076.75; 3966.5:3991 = 0.21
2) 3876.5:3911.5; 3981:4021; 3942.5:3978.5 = 0.43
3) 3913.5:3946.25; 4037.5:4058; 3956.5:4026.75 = -0.15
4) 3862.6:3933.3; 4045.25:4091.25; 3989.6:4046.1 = -0.18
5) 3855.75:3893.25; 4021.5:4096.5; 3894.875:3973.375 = 0.11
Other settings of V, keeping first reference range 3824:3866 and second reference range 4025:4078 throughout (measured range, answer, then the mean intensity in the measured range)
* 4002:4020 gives -4.6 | 160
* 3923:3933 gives 3.7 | 59.1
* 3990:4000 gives -2.1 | 146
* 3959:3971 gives 4.1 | 71.3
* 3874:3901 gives -1.4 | 83.1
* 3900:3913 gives -2.5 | 103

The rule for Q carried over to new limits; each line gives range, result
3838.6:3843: 62.6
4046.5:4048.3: 145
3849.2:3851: 61.7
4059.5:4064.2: 142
